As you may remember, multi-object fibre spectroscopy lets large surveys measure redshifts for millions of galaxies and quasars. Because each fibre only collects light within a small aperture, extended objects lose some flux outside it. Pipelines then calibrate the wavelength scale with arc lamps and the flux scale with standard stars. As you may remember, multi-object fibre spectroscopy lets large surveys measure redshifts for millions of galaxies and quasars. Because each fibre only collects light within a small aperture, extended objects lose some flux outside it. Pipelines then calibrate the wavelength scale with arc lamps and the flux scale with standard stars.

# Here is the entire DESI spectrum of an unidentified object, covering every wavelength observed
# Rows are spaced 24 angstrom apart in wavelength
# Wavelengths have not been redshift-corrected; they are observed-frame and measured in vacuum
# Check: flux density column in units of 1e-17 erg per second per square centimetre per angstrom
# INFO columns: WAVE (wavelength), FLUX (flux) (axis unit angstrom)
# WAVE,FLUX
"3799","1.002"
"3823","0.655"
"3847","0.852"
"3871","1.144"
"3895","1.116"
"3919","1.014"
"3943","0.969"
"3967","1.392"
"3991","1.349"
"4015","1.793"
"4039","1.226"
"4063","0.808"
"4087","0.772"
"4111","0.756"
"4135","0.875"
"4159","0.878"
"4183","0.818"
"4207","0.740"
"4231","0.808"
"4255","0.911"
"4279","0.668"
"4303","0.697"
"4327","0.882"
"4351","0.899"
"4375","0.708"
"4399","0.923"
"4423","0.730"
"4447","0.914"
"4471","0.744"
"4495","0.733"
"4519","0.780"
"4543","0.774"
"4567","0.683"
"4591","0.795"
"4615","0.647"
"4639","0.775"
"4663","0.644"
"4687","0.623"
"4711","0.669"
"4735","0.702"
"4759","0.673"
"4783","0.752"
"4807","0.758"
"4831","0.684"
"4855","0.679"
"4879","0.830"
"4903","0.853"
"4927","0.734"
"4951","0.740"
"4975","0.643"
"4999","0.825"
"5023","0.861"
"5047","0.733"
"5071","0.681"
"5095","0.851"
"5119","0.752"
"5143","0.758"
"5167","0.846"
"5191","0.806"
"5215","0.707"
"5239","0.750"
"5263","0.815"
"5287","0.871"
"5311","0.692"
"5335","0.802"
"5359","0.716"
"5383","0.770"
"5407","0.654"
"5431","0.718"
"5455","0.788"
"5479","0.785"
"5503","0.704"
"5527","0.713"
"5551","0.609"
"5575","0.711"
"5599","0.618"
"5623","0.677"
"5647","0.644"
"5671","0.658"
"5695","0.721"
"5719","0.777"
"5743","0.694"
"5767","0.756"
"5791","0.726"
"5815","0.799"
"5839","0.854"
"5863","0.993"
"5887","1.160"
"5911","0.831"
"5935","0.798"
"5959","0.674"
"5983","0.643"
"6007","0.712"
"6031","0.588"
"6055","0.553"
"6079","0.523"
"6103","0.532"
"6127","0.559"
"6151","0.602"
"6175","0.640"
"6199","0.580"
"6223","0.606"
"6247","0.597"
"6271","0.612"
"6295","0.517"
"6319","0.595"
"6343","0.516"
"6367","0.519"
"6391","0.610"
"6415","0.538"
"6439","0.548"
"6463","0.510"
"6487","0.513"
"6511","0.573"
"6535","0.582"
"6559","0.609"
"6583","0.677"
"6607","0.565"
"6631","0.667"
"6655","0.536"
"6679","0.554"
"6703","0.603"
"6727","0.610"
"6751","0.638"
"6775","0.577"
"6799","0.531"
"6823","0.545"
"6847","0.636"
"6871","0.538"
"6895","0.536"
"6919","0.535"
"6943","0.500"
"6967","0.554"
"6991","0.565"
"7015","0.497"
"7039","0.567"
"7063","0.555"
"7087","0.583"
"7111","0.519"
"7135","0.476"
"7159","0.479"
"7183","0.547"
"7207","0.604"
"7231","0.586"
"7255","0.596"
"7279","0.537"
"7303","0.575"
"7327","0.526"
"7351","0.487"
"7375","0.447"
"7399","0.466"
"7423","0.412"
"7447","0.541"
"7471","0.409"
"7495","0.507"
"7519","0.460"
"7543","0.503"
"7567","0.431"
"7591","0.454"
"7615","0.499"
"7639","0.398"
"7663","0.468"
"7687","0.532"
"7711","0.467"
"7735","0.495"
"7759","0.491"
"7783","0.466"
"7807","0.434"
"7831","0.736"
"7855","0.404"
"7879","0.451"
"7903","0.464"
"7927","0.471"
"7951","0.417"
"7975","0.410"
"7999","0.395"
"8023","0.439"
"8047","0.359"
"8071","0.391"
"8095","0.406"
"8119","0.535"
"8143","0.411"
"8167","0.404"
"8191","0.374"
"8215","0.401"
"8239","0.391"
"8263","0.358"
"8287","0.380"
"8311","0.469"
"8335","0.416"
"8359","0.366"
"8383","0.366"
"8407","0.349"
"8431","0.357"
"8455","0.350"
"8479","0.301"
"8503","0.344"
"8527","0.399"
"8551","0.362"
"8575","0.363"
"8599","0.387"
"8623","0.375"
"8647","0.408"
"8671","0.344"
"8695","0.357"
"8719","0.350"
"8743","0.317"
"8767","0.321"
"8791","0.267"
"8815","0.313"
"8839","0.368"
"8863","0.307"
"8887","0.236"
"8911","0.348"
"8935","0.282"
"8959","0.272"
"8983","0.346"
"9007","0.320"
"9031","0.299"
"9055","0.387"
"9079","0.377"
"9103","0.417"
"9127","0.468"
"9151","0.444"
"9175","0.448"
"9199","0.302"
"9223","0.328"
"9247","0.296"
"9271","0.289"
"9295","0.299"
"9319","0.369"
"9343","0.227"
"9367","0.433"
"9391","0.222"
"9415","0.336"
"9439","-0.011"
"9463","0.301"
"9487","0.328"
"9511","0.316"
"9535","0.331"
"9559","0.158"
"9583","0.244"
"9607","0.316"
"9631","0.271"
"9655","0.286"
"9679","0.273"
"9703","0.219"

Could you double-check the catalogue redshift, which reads 1.10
